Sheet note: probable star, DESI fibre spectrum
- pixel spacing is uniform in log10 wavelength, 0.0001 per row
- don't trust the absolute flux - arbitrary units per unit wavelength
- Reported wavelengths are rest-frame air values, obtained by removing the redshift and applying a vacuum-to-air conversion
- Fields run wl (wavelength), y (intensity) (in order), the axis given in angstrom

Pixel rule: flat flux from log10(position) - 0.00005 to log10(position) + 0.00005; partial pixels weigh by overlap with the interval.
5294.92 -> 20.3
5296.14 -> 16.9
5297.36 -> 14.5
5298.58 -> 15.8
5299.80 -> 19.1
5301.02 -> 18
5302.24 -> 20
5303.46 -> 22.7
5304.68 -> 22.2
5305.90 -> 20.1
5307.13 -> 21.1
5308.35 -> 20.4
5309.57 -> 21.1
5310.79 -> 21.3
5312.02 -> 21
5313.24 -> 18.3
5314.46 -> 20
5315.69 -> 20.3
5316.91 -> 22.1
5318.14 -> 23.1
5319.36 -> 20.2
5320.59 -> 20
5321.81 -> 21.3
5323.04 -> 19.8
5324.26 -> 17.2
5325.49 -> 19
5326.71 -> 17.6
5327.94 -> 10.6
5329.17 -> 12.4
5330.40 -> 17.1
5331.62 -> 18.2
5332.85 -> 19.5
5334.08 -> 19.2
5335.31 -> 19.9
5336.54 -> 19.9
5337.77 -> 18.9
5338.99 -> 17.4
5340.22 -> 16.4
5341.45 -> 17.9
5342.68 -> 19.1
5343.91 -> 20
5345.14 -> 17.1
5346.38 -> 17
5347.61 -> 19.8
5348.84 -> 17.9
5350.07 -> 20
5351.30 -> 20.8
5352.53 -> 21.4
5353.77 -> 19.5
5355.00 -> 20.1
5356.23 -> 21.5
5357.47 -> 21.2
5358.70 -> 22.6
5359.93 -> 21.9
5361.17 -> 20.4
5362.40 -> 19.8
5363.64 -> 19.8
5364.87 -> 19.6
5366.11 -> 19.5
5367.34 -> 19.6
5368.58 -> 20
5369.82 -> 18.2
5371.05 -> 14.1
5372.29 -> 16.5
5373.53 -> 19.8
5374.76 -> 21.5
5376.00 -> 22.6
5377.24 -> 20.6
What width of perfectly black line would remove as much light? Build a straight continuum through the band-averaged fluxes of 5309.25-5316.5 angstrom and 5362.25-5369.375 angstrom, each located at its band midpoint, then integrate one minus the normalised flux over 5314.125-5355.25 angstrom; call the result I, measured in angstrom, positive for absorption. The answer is 2.54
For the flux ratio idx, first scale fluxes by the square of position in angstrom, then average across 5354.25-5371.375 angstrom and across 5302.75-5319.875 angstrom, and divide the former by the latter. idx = 0.97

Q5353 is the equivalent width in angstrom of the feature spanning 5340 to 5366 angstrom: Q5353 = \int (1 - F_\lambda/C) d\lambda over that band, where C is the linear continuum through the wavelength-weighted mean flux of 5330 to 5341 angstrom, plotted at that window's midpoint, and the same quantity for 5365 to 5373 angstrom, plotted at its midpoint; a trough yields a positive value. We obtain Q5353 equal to -2.1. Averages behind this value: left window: 18.5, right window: 18.1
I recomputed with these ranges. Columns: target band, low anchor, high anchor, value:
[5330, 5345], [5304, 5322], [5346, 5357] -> 1.20 angstrom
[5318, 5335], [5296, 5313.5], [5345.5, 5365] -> 1.47 angstrom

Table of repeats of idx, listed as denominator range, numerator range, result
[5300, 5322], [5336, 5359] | 0.95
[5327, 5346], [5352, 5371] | 1.16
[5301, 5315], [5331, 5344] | 0.92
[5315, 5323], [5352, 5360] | 1.02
